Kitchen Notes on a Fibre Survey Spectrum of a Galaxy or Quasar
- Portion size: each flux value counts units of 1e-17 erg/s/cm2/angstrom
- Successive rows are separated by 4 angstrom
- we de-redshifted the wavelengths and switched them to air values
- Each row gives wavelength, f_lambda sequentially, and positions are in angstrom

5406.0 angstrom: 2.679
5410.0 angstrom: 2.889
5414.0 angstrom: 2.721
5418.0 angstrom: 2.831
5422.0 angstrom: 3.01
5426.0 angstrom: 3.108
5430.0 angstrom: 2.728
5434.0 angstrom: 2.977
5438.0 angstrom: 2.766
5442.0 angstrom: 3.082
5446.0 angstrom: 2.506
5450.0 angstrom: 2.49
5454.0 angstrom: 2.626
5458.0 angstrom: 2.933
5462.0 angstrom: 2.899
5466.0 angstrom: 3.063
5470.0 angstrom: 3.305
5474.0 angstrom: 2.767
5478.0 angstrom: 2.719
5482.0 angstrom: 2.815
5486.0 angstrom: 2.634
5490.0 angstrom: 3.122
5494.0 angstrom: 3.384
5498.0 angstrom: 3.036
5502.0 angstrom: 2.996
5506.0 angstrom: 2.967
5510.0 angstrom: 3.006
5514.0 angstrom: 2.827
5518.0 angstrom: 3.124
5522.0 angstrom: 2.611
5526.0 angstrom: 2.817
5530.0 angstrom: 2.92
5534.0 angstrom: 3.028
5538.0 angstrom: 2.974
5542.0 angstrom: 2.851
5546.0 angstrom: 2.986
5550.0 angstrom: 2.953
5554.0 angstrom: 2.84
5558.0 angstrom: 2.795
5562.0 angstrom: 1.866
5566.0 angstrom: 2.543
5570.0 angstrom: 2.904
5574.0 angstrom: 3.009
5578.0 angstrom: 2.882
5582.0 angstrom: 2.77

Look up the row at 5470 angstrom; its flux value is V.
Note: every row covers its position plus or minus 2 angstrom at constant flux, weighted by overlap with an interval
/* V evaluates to 3.305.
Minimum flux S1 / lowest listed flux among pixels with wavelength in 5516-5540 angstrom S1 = 2.611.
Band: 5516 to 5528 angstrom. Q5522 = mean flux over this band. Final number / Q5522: 2.85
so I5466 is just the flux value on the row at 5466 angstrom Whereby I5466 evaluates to 3.063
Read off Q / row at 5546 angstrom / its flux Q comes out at 2.986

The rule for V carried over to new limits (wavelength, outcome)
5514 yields 2.827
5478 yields 2.719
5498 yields 3.036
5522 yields 2.611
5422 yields 3.01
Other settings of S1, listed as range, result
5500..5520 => 2.827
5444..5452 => 2.49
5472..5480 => 2.719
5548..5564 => 1.866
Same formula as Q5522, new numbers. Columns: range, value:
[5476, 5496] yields 2.93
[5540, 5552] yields 2.93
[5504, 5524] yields 2.91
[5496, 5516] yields 2.97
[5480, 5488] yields 2.72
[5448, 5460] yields 2.68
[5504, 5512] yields 2.99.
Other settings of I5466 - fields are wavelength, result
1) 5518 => 3.124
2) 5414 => 2.721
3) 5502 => 2.996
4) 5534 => 3.028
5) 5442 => 3.082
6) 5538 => 2.974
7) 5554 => 2.84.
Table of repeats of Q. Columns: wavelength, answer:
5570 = 2.904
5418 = 2.831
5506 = 2.967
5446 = 2.506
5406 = 2.679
